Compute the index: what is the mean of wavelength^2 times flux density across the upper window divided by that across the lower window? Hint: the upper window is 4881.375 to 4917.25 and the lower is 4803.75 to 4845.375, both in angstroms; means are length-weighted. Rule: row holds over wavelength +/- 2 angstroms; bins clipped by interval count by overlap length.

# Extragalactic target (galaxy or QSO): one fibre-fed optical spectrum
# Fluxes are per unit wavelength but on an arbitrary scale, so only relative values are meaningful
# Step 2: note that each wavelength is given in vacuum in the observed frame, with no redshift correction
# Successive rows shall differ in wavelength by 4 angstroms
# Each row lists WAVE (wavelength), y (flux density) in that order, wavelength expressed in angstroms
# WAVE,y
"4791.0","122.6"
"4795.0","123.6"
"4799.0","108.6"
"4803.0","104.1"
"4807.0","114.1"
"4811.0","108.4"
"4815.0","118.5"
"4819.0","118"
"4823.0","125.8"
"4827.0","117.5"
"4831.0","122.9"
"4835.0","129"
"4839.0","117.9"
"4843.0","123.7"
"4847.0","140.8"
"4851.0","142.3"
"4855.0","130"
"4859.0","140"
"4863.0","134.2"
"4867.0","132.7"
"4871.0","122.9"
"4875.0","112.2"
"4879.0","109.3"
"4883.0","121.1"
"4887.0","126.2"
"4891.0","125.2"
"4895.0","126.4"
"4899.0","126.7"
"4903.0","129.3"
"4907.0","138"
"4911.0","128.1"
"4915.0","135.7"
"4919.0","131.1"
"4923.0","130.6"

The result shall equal 1.11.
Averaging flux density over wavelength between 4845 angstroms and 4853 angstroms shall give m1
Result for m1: 142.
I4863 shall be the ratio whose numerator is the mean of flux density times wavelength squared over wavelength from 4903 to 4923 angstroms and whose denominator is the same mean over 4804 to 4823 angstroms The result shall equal 1.20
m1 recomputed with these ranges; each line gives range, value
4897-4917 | 132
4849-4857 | 136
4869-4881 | 115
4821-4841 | 123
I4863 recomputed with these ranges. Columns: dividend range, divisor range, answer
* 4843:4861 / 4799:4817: 1.25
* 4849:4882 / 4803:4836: 1.10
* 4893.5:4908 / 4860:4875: 1.03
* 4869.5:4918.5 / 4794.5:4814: 1.17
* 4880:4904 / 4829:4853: 0.99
